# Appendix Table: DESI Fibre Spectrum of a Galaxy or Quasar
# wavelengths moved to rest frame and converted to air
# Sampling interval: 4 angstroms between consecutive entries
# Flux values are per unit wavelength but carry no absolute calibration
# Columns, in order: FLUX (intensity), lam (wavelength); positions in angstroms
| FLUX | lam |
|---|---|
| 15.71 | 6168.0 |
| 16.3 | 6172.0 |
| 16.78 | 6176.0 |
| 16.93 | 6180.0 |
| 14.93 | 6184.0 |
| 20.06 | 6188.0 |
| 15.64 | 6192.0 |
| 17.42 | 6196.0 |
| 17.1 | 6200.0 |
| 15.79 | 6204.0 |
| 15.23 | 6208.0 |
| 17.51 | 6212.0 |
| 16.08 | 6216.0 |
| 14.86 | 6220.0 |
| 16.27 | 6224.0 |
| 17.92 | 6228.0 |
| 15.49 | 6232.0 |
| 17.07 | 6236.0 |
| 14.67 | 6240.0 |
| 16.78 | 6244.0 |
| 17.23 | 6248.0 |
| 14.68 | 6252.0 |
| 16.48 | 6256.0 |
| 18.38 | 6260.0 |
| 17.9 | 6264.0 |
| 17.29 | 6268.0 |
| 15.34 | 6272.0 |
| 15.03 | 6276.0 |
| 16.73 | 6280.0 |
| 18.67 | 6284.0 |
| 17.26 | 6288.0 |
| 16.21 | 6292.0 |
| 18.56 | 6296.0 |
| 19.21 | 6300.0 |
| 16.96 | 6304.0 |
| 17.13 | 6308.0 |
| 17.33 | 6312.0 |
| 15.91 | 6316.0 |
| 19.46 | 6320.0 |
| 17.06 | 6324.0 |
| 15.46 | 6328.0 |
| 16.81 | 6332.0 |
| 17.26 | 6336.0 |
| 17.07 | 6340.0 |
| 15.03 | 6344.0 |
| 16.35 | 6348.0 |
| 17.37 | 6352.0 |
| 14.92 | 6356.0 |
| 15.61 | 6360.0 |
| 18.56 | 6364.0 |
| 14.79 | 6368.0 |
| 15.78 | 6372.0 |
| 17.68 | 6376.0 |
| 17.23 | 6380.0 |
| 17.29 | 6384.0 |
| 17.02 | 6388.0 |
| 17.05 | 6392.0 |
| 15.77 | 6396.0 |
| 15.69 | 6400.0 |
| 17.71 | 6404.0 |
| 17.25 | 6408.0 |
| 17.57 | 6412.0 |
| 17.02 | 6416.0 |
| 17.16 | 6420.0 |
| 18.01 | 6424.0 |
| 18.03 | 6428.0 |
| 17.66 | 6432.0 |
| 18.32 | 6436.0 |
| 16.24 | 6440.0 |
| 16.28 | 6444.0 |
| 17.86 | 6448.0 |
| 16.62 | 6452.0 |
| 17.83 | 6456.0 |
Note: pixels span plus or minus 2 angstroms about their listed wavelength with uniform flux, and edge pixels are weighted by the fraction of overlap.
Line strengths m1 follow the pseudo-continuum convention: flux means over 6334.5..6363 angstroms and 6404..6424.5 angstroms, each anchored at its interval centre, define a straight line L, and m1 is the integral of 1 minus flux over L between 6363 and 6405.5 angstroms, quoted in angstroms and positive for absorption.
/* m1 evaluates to 0.4 angstroms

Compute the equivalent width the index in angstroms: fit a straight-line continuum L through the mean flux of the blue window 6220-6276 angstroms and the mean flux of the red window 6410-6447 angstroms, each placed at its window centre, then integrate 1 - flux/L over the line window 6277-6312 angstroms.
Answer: -1.7 angstroms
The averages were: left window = 16.5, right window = 17.4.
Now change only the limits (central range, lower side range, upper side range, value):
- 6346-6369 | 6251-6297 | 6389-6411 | 0.6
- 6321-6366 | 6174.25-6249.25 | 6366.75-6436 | 0.8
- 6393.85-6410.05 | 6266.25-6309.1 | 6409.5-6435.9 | 0.9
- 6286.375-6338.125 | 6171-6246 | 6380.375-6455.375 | -1.4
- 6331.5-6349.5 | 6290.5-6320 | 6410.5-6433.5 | 1.1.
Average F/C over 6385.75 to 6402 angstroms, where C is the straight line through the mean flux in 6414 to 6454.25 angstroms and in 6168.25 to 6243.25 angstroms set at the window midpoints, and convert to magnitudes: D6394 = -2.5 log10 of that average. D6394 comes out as 0.050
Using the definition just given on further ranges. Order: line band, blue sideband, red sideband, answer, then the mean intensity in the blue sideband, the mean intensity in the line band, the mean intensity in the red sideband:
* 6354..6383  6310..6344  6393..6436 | 0.04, 16.9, 16.4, 17.2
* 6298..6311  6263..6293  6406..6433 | -0.05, 16.8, 17.7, 17.5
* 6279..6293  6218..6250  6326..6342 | -0.05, 16.3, 17.3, 16.6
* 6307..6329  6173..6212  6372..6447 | -0.01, 16.7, 17.1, 17.1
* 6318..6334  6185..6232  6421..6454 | -0.01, 16.6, 17.2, 17.4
